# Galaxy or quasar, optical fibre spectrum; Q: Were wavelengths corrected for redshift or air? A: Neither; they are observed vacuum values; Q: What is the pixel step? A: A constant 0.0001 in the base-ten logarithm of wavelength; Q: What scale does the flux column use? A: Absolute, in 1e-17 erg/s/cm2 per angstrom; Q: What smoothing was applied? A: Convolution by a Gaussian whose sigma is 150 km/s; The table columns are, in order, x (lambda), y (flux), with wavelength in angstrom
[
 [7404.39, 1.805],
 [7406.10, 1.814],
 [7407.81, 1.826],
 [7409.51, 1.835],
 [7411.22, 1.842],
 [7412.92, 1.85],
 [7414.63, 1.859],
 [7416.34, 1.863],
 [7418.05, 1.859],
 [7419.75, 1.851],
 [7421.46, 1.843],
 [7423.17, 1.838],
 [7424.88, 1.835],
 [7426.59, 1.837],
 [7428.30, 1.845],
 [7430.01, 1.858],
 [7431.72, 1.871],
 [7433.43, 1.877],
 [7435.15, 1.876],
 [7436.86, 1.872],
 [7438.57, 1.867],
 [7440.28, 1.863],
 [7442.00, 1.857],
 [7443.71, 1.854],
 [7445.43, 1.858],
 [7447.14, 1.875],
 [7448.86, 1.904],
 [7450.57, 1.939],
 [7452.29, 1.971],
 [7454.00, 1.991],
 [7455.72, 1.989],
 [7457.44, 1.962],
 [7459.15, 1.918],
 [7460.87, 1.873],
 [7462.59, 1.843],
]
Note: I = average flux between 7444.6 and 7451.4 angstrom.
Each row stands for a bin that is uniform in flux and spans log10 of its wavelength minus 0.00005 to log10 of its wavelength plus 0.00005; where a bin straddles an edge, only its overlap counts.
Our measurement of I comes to 1.9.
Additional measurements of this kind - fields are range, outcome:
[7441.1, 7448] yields 1.86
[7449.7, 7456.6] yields 1.97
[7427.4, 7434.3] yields 1.86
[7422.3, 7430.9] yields 1.84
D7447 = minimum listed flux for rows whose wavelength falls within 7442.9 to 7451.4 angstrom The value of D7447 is 1.854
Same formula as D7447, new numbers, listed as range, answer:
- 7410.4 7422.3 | 1.842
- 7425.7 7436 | 1.837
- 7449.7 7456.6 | 1.939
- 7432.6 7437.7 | 1.872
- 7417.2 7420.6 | 1.851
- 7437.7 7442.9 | 1.857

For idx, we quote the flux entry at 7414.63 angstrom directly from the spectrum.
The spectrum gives 1.859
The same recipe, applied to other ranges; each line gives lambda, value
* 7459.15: 1.918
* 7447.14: 1.875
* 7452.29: 1.971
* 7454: 1.991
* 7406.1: 1.814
